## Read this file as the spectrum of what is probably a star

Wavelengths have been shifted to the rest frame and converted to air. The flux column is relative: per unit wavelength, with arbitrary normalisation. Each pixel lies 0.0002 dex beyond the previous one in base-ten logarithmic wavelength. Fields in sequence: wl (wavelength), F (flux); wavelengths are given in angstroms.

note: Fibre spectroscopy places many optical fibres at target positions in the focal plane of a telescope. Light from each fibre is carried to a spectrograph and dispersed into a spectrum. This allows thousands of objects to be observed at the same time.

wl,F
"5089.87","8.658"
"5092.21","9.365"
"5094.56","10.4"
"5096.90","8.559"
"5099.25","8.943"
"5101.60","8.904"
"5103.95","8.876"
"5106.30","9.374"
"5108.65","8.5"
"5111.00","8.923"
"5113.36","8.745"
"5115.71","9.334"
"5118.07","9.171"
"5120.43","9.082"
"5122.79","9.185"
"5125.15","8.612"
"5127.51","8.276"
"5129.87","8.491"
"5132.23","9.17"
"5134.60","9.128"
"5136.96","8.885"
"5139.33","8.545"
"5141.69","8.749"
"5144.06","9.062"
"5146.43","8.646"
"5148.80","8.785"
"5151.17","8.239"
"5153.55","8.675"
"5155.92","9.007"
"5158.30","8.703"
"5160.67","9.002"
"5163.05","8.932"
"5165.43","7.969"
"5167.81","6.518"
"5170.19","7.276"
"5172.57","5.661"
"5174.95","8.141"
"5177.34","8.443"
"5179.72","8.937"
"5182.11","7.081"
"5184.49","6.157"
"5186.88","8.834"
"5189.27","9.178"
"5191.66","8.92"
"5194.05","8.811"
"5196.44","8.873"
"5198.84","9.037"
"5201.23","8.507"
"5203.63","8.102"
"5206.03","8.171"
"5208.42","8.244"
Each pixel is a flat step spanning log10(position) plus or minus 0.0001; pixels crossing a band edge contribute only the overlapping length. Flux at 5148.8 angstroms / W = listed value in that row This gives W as 8.785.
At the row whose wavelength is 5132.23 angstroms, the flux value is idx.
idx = 9.17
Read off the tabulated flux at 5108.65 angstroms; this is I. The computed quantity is 8.5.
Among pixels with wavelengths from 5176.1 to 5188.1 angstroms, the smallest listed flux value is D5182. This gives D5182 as 6.157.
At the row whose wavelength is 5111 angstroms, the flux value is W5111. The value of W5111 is 8.923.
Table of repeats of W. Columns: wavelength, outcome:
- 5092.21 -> 9.365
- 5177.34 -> 8.443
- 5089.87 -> 8.658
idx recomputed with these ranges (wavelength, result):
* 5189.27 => 9.178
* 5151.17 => 8.239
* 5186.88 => 8.834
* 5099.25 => 8.943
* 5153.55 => 8.675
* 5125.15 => 8.612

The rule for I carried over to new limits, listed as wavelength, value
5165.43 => 7.969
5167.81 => 6.518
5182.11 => 7.081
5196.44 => 8.873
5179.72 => 8.937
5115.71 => 9.334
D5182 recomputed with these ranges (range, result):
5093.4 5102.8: 8.559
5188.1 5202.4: 8.507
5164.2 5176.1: 5.661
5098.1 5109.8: 8.5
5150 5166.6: 7.969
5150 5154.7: 8.239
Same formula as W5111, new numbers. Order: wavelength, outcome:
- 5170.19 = 7.276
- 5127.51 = 8.276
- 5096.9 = 8.559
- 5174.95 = 8.141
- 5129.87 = 8.491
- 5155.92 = 9.007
